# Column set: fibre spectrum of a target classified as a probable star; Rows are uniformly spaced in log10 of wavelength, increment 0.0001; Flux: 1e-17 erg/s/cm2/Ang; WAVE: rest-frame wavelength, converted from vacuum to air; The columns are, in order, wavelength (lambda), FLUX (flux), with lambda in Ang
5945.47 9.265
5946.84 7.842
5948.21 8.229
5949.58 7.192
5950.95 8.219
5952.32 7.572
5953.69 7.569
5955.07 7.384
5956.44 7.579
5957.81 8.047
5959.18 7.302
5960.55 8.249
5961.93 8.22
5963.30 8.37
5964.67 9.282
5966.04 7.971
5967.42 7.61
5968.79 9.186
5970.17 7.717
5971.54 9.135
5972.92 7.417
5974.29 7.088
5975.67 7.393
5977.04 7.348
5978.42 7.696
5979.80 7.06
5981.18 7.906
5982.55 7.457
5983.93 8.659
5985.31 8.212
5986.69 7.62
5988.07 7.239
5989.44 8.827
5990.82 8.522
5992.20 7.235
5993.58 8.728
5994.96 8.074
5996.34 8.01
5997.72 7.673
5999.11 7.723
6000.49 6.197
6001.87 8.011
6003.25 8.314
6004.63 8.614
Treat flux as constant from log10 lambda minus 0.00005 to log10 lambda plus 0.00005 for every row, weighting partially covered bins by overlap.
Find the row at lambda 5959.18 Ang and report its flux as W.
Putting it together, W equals 7.302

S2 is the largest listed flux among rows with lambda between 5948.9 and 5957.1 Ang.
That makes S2 8.219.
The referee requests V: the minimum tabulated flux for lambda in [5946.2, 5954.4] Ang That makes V 7.192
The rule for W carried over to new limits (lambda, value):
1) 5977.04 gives 7.348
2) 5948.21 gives 8.229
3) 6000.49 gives 6.197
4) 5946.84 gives 7.842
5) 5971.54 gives 9.135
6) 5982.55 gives 7.457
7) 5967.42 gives 7.61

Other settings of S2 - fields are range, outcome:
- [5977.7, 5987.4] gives 8.659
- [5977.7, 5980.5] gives 7.696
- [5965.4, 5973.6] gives 9.186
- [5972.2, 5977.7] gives 7.417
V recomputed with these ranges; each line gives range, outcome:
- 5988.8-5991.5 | 8.522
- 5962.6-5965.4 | 8.37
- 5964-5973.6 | 7.417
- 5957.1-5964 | 7.302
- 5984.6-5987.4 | 7.62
